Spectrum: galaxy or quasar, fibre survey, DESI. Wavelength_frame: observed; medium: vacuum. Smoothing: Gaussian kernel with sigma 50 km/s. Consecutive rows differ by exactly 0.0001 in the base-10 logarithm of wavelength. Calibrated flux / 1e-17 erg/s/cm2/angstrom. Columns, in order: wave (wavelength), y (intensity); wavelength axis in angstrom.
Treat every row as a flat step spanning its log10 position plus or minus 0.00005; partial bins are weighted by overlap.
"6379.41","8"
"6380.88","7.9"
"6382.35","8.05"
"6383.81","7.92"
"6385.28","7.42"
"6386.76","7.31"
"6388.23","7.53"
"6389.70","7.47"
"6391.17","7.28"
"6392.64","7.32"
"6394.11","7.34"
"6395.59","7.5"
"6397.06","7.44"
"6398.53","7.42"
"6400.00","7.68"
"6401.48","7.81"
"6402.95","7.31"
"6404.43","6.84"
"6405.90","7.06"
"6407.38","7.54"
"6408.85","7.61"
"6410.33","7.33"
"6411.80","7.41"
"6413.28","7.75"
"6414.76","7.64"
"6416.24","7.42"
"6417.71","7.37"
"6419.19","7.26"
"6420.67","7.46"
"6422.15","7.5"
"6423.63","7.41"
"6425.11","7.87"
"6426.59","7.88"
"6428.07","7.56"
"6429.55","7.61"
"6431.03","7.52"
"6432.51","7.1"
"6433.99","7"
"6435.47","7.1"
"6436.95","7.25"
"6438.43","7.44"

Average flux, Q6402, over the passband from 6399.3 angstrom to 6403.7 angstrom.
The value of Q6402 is 7.59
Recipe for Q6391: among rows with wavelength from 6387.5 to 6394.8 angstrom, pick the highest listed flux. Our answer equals 7.53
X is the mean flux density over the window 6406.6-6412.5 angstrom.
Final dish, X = 7.47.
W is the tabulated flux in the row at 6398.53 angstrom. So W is 7.42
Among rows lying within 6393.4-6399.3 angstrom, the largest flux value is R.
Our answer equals 7.5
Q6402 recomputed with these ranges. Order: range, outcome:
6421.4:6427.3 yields 7.66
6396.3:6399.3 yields 7.46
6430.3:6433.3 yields 7.31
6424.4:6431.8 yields 7.69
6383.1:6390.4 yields 7.52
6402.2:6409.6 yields 7.27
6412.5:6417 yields 7.6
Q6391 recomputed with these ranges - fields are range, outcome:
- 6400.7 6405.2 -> 7.81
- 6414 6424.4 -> 7.64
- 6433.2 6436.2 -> 7.1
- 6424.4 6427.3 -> 7.88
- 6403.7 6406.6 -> 7.06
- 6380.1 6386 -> 8.05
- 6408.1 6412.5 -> 7.61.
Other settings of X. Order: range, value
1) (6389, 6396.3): 7.38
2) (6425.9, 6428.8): 7.72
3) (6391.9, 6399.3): 7.41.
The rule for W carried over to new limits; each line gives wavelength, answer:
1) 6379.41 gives 8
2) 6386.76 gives 7.31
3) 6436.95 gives 7.25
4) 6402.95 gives 7.31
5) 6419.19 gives 7.26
